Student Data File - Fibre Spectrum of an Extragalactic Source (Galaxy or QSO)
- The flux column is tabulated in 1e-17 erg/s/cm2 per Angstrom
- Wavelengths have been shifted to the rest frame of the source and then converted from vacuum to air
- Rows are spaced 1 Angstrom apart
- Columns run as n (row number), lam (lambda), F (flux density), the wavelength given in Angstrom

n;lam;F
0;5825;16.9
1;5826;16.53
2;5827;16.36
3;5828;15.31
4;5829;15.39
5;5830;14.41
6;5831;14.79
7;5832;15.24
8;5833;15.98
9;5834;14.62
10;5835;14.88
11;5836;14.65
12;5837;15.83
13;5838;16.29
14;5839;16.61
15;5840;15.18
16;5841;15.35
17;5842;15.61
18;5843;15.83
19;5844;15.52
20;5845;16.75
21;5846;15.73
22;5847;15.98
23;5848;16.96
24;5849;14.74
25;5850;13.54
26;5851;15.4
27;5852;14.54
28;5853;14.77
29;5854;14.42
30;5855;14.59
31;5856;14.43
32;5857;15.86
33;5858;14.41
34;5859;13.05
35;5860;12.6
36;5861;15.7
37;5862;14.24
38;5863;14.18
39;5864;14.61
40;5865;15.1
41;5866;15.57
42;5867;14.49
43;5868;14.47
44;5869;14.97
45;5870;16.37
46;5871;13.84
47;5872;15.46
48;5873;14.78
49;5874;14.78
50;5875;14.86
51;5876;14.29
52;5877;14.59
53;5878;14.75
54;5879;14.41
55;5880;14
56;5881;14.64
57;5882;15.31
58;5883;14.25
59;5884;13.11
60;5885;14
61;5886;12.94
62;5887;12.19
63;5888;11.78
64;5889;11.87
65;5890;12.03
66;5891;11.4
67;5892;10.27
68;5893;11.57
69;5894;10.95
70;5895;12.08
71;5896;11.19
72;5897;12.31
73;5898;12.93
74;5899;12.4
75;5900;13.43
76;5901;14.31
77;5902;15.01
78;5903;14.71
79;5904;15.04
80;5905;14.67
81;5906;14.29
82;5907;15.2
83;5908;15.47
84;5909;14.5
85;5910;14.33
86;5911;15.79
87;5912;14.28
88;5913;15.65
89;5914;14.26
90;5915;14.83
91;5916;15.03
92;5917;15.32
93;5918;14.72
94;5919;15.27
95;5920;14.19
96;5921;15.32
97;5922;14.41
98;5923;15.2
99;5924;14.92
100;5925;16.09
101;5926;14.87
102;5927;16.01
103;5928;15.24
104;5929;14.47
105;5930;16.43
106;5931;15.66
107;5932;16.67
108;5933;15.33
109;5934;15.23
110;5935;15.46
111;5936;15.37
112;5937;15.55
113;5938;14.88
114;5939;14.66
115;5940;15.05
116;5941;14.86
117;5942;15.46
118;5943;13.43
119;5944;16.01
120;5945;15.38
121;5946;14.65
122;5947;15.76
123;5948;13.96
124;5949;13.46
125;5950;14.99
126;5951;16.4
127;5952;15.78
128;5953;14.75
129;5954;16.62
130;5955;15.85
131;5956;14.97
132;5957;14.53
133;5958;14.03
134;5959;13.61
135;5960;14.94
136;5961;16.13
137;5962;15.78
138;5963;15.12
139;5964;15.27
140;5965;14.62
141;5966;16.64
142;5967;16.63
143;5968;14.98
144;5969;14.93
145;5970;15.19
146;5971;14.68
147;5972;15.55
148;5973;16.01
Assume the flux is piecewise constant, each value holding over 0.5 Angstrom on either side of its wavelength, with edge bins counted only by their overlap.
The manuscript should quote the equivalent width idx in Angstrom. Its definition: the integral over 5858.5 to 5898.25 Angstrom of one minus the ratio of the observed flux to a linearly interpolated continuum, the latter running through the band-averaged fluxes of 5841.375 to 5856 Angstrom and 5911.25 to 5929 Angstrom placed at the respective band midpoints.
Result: 4.0 Angstrom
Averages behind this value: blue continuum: 15.3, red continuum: 15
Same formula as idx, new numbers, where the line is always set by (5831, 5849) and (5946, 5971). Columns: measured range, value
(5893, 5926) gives 2.35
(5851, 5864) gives 0.95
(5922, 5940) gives -0.10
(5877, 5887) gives 0.91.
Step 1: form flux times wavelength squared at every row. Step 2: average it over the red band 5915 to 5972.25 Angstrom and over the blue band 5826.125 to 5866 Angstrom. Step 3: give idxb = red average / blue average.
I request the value 1.04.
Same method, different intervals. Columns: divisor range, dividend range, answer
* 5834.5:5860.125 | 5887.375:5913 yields 0.89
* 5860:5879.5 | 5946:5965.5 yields 1.05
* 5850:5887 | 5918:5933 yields 1.08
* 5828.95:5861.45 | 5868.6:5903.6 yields 0.90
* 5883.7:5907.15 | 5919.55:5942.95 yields 1.20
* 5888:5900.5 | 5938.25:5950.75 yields 1.27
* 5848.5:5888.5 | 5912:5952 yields 1.07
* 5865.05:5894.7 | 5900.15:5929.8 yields 1.10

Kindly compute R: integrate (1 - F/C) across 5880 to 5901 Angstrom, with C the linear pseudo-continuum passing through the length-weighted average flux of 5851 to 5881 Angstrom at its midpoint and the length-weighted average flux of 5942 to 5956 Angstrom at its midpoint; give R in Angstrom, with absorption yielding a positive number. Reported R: 3.10 Angstrom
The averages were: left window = 14.6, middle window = 12.6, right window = 15.2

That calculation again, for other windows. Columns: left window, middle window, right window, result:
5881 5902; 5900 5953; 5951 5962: -4.0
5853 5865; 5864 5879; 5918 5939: -0.3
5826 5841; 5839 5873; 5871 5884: 0.0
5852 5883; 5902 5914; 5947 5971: 0.0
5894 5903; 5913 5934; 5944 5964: -2.0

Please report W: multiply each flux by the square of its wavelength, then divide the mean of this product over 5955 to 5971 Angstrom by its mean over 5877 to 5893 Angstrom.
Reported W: 1.19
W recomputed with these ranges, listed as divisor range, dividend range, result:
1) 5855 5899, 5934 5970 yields 1.13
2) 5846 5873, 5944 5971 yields 1.06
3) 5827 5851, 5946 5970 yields 1.02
